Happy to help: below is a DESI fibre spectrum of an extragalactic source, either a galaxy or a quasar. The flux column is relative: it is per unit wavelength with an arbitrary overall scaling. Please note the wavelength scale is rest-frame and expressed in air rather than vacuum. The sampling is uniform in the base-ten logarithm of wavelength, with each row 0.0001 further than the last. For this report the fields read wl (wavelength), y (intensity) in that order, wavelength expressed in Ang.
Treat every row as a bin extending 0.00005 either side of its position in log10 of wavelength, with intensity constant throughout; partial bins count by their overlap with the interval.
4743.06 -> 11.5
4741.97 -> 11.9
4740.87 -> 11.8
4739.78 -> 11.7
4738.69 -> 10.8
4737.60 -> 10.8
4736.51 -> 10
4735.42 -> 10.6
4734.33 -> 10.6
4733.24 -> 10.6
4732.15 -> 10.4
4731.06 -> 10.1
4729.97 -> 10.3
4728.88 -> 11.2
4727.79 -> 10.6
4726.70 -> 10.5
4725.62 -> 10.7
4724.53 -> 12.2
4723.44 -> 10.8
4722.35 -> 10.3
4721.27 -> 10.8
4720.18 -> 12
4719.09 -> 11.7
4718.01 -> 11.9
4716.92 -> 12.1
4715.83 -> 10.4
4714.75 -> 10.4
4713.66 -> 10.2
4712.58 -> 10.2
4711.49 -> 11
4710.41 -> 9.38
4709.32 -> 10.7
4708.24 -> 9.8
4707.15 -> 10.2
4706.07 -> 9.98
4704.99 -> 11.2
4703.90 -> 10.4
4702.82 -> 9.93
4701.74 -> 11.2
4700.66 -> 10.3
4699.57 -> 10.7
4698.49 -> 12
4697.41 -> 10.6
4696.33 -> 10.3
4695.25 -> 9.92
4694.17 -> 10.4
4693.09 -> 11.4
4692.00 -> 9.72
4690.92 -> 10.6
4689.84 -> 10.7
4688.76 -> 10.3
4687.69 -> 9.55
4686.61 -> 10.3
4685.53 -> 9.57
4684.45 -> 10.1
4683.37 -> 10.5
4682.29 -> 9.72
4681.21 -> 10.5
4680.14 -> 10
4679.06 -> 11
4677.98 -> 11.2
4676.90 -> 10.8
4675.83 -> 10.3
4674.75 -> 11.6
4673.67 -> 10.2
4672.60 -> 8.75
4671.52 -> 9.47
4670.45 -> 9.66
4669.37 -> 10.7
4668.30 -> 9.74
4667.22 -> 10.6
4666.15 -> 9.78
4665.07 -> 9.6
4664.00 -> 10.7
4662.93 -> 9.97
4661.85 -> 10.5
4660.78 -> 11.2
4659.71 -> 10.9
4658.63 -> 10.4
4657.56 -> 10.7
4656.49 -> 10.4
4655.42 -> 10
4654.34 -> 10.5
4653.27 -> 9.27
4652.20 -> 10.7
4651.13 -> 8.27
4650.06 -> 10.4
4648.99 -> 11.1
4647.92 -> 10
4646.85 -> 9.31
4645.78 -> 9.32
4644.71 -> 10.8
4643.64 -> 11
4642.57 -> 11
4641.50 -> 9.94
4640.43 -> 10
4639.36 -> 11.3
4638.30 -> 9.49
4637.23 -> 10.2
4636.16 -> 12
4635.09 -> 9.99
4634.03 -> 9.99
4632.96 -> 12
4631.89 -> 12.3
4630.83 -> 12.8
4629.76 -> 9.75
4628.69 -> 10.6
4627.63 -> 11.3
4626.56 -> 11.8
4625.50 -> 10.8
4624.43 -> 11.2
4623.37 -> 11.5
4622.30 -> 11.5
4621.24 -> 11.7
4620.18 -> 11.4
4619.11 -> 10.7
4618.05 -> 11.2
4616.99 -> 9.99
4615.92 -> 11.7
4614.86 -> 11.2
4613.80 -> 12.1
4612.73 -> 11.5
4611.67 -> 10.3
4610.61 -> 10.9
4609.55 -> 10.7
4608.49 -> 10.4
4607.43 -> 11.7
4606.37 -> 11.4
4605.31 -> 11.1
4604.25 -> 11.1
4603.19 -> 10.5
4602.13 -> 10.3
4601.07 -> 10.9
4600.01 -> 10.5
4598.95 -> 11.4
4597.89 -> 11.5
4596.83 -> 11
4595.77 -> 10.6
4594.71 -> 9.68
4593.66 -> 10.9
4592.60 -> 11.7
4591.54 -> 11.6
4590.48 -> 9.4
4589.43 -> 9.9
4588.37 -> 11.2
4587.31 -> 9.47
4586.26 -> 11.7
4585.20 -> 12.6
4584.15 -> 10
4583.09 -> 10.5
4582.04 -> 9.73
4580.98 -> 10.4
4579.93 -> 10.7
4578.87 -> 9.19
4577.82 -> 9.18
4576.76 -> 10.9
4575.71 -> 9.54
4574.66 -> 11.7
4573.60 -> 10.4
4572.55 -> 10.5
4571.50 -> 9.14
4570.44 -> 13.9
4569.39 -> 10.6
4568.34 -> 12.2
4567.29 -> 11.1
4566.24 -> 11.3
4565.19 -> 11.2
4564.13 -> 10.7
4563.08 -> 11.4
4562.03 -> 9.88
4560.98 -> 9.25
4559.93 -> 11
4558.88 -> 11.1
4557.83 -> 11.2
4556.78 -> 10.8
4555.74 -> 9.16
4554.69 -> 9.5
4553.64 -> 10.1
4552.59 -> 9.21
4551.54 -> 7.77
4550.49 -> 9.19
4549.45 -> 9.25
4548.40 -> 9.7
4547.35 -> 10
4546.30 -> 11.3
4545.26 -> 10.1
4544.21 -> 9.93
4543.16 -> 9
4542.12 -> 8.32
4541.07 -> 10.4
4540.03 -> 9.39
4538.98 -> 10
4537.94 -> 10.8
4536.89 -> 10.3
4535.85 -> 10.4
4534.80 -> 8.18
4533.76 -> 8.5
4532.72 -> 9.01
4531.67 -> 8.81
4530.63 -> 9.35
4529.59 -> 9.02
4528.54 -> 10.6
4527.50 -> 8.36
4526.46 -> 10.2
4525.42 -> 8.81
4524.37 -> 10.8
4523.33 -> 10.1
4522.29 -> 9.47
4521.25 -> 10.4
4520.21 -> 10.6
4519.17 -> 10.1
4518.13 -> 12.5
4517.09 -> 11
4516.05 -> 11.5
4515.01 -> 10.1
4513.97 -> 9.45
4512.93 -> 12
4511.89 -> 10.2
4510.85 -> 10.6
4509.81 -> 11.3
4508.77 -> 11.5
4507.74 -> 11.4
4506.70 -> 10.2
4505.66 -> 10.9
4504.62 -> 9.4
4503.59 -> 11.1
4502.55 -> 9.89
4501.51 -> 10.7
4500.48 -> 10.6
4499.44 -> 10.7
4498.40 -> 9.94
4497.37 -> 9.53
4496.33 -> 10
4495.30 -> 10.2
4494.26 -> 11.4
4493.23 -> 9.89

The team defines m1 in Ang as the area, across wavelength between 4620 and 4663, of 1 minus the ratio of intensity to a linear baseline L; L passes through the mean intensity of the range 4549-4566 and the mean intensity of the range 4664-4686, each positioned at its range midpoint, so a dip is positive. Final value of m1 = -2.1 Ang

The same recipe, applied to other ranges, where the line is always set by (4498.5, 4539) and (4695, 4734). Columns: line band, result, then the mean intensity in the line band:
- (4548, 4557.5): 0.80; 9.45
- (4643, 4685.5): 1.35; 10.2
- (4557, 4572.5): -0.96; 11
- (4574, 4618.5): -1.48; 10.8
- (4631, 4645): -0.41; 10.8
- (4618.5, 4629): -0.79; 11.3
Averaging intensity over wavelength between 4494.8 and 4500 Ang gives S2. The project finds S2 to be 10.1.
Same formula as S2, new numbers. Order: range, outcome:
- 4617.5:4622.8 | 11.3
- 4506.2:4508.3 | 10.9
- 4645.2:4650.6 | 10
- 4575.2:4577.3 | 10.2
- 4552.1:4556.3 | 9.52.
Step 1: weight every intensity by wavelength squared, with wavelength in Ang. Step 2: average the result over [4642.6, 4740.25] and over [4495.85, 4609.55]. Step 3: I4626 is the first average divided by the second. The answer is 1.07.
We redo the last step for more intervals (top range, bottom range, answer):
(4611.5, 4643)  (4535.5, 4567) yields 1.13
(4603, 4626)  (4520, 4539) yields 1.20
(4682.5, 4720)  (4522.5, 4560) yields 1.16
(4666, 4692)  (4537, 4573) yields 1.05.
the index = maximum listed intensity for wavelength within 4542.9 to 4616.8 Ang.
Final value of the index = 13.9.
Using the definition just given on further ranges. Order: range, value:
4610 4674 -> 12.8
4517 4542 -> 12.5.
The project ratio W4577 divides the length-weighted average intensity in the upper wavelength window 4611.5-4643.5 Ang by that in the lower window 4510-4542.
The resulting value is 1.10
